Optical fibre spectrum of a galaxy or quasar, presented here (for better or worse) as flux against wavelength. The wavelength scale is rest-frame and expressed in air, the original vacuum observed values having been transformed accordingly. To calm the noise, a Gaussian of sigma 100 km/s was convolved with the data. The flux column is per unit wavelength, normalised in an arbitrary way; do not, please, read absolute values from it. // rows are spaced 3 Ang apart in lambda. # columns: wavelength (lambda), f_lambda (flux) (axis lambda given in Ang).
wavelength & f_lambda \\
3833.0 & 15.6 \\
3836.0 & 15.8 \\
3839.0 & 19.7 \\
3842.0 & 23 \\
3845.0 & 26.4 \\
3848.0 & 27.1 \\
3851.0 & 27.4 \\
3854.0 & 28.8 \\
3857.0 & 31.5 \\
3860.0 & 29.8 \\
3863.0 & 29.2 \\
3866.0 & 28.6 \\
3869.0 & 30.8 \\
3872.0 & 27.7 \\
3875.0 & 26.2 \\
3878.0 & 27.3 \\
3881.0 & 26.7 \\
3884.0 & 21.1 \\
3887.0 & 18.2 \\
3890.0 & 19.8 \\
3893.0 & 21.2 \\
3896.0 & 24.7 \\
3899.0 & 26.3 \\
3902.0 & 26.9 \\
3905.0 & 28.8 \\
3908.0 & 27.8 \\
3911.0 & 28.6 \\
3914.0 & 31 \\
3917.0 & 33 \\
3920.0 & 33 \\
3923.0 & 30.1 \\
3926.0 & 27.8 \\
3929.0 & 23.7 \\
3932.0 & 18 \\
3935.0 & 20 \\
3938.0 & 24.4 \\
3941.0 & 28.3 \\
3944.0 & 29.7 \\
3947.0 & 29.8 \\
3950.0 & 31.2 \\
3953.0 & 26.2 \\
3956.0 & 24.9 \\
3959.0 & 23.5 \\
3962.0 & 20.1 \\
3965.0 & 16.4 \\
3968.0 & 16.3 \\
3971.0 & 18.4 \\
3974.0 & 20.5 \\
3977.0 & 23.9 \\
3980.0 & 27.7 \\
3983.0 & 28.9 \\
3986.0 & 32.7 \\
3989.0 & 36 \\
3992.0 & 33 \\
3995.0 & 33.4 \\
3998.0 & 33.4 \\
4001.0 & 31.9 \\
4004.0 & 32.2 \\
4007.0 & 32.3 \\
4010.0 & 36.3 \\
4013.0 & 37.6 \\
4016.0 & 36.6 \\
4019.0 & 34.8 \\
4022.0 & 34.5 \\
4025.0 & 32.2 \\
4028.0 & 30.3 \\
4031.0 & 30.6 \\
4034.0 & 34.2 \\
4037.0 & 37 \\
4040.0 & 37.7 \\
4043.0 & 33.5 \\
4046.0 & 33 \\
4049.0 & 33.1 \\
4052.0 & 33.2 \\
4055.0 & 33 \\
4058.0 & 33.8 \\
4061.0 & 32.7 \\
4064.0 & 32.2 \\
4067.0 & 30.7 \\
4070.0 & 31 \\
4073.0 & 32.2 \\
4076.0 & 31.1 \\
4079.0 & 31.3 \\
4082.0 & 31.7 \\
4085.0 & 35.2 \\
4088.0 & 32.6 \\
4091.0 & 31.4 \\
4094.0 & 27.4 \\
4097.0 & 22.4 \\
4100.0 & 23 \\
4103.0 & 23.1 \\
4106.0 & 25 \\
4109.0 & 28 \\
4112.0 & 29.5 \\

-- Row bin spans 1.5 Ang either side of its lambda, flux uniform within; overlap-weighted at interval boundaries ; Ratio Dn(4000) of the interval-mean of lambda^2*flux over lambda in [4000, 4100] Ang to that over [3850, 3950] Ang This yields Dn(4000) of 1.30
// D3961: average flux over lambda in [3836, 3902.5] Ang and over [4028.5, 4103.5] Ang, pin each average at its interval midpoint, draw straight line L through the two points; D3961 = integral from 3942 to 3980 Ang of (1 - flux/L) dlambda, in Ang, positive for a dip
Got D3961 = 6.3 Ang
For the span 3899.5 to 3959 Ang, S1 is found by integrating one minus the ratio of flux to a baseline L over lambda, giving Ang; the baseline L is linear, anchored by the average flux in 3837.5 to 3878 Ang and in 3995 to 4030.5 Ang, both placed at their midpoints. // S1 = 5.6 Ang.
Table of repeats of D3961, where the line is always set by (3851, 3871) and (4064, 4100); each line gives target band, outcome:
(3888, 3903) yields 3.1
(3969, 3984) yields 3.3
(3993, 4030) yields -4.4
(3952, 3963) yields 2.3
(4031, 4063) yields -3.9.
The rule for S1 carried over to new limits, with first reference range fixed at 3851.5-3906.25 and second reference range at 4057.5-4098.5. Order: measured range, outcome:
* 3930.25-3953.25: 1.59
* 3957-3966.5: 2.69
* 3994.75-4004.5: -1.17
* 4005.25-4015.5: -2.08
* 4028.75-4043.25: -2.13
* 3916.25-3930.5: -1.03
